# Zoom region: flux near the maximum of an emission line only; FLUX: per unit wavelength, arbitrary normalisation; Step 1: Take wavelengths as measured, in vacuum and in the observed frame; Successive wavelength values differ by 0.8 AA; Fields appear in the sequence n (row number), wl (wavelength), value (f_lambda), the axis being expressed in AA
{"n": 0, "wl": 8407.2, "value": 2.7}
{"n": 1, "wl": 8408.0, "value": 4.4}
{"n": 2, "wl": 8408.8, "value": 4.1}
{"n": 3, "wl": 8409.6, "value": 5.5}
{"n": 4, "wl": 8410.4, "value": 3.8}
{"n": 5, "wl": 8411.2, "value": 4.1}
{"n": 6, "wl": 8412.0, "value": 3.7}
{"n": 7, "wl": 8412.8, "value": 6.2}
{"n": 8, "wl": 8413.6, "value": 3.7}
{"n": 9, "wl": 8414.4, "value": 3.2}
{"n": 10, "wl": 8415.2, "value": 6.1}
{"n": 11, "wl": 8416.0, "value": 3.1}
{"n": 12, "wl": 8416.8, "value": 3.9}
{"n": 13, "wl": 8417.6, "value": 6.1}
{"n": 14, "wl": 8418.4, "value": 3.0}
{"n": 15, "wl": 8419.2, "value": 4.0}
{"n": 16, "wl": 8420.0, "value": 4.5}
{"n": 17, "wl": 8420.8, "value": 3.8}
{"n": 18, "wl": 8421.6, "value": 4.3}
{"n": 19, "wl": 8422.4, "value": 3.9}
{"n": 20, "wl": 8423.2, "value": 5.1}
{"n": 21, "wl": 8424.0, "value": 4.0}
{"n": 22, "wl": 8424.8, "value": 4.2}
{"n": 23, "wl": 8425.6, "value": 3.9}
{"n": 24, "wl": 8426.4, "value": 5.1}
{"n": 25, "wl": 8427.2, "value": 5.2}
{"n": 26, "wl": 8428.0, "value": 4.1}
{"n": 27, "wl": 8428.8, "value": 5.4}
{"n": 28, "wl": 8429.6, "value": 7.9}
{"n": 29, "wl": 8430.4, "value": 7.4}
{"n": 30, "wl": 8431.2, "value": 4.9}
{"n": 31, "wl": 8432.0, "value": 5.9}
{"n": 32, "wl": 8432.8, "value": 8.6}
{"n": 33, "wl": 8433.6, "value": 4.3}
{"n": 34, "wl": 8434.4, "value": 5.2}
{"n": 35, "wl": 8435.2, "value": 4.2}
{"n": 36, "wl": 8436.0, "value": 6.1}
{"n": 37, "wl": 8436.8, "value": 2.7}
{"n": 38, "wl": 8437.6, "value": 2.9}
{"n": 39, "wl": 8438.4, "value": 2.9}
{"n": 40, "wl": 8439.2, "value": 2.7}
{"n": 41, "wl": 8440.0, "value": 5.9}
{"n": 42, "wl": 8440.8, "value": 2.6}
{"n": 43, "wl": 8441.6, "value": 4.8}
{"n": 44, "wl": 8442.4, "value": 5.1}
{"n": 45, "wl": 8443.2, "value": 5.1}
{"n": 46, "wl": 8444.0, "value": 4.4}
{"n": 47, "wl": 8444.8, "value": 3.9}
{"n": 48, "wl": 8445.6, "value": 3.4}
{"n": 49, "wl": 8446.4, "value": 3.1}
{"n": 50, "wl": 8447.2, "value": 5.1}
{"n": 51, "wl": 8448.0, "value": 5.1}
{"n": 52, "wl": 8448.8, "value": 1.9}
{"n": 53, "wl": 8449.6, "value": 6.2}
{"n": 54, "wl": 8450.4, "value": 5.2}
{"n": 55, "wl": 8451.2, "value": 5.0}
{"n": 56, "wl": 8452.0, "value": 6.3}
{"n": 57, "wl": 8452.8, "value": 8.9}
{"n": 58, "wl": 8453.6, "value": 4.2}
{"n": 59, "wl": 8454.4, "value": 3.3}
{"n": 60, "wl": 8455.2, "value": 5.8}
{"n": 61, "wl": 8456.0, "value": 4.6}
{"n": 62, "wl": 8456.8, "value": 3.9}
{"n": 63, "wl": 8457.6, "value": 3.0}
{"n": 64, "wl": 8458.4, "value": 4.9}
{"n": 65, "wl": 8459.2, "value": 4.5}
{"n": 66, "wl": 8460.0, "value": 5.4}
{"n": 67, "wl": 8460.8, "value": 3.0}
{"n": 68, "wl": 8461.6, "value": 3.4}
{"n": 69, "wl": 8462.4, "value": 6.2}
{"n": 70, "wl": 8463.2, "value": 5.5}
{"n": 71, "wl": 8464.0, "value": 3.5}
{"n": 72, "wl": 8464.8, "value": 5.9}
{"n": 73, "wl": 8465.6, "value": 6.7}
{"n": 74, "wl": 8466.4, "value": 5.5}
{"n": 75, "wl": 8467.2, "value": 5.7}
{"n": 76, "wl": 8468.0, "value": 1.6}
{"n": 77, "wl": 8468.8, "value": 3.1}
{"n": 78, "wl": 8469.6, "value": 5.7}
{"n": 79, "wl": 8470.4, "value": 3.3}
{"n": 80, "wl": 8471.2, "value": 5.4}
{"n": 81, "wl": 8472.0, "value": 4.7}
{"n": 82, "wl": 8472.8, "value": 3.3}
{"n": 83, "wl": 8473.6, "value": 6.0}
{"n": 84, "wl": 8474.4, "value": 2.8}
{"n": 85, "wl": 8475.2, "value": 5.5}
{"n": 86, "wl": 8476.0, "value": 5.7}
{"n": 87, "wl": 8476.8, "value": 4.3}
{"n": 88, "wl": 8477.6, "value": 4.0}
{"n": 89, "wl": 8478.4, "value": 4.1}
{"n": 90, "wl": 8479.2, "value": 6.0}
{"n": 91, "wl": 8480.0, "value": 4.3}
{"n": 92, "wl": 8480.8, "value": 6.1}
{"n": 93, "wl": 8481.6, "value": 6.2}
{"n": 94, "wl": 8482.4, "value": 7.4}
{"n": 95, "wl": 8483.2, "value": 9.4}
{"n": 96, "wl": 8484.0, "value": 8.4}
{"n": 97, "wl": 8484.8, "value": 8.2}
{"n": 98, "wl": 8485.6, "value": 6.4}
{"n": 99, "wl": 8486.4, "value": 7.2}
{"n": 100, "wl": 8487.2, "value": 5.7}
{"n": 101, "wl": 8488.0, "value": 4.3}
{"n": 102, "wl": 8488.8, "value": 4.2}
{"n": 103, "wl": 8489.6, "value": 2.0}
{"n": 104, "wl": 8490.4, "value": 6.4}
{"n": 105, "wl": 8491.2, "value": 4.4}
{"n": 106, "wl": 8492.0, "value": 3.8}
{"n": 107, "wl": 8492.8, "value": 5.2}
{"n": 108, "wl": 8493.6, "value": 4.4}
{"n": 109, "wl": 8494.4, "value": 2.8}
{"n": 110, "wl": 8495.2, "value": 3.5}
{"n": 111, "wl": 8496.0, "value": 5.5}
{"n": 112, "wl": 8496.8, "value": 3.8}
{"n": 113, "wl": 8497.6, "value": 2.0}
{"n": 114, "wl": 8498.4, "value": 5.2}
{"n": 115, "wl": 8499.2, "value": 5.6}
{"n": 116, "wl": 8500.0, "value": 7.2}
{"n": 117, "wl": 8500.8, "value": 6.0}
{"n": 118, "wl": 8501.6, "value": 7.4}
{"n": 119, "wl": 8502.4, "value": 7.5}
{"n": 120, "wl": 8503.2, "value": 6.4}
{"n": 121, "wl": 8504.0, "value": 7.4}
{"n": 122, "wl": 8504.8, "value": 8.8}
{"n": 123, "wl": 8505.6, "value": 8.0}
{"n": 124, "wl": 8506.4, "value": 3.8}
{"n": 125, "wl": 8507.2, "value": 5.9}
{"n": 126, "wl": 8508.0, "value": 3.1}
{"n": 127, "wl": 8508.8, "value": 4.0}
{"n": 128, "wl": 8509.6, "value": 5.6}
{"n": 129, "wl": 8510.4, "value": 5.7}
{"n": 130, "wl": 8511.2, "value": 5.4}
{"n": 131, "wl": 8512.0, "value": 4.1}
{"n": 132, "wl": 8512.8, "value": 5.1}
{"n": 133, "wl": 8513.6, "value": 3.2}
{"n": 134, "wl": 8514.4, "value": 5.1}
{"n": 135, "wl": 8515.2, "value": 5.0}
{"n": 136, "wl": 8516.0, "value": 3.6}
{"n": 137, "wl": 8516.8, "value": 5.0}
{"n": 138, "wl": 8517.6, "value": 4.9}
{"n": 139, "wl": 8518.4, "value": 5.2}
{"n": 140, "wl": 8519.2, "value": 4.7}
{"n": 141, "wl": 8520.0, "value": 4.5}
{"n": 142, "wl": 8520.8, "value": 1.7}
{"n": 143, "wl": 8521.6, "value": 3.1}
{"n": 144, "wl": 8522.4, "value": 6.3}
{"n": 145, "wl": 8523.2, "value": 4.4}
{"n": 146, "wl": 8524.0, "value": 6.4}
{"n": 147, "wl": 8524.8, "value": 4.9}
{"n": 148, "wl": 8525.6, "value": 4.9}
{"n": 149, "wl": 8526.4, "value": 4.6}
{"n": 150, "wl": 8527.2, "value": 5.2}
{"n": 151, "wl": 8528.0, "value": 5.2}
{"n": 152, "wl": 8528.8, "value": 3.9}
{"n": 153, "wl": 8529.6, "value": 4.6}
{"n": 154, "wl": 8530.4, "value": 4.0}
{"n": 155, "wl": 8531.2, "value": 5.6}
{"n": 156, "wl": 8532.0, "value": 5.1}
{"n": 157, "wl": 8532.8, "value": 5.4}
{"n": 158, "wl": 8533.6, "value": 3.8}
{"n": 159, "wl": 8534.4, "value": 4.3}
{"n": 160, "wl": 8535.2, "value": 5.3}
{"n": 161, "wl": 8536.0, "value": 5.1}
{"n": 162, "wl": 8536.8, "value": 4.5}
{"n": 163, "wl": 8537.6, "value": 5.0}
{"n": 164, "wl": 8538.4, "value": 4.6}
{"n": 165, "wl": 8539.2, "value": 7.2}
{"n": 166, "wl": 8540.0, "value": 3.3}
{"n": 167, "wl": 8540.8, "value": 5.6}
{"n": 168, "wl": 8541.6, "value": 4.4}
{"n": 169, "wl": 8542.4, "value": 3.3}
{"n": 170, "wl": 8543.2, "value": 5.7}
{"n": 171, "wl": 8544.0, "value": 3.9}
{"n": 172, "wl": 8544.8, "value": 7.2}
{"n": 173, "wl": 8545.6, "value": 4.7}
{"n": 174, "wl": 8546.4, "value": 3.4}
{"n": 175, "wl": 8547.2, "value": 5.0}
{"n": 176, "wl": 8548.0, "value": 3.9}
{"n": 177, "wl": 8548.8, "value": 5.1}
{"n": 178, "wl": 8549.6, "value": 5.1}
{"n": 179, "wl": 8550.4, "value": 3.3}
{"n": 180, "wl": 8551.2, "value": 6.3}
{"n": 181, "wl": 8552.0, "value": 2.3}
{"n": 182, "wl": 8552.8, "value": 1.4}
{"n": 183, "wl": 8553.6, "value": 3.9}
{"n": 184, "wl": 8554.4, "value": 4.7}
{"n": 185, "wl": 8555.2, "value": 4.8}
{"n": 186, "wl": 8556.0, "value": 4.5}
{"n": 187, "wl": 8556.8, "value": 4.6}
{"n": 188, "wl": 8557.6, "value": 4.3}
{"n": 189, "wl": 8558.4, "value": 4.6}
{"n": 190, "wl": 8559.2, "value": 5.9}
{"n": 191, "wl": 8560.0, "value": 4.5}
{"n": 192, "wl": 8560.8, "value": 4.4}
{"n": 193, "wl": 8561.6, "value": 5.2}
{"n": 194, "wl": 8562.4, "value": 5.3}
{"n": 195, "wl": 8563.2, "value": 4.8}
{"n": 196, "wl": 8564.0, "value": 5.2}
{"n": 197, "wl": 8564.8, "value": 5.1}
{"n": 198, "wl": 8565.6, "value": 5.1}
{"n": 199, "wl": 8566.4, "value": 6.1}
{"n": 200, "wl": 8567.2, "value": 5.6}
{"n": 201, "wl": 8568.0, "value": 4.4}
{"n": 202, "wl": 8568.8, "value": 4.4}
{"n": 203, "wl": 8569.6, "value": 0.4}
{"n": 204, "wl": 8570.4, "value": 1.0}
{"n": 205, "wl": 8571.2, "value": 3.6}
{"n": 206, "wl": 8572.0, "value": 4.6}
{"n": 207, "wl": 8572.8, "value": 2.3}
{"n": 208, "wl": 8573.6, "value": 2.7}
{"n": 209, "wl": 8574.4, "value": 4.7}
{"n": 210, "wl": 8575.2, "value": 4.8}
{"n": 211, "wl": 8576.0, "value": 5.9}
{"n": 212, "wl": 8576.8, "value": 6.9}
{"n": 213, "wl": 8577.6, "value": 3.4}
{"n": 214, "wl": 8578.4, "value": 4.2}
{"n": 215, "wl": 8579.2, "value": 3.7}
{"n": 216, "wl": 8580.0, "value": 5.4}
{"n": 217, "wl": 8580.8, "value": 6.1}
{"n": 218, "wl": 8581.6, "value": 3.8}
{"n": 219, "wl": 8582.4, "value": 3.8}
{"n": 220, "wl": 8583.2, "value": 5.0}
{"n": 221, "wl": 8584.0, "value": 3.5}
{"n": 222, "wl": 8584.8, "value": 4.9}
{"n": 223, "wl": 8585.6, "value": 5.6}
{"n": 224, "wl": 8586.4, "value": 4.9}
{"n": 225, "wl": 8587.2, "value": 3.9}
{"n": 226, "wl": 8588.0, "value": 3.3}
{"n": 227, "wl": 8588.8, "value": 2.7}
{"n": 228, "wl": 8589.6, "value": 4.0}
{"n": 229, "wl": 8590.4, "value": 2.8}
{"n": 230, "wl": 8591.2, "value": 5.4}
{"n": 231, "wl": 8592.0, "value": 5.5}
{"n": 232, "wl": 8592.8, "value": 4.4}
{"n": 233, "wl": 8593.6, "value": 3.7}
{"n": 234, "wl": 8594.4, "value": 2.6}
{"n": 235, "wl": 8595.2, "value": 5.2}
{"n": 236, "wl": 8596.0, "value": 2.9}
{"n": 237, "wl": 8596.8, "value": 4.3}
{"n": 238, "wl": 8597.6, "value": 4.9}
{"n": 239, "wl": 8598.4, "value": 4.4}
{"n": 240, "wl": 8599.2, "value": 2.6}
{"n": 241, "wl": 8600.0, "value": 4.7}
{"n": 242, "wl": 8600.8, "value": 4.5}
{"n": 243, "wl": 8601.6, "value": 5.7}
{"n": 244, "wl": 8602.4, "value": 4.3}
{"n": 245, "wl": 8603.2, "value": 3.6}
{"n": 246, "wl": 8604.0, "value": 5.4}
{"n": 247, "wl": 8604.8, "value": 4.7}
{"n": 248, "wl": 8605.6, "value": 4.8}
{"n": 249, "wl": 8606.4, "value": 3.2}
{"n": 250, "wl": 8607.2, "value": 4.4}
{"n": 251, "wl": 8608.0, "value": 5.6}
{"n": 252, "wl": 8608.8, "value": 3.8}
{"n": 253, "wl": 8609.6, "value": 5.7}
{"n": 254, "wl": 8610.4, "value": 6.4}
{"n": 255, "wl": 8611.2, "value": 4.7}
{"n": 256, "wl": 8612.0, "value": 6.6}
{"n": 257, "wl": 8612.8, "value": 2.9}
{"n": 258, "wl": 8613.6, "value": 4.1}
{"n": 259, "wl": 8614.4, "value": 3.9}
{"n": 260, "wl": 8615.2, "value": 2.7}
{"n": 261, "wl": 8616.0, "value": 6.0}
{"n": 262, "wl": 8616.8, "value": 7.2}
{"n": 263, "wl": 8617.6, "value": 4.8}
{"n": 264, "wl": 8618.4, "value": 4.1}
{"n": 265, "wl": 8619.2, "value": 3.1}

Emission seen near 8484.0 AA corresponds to [S II]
